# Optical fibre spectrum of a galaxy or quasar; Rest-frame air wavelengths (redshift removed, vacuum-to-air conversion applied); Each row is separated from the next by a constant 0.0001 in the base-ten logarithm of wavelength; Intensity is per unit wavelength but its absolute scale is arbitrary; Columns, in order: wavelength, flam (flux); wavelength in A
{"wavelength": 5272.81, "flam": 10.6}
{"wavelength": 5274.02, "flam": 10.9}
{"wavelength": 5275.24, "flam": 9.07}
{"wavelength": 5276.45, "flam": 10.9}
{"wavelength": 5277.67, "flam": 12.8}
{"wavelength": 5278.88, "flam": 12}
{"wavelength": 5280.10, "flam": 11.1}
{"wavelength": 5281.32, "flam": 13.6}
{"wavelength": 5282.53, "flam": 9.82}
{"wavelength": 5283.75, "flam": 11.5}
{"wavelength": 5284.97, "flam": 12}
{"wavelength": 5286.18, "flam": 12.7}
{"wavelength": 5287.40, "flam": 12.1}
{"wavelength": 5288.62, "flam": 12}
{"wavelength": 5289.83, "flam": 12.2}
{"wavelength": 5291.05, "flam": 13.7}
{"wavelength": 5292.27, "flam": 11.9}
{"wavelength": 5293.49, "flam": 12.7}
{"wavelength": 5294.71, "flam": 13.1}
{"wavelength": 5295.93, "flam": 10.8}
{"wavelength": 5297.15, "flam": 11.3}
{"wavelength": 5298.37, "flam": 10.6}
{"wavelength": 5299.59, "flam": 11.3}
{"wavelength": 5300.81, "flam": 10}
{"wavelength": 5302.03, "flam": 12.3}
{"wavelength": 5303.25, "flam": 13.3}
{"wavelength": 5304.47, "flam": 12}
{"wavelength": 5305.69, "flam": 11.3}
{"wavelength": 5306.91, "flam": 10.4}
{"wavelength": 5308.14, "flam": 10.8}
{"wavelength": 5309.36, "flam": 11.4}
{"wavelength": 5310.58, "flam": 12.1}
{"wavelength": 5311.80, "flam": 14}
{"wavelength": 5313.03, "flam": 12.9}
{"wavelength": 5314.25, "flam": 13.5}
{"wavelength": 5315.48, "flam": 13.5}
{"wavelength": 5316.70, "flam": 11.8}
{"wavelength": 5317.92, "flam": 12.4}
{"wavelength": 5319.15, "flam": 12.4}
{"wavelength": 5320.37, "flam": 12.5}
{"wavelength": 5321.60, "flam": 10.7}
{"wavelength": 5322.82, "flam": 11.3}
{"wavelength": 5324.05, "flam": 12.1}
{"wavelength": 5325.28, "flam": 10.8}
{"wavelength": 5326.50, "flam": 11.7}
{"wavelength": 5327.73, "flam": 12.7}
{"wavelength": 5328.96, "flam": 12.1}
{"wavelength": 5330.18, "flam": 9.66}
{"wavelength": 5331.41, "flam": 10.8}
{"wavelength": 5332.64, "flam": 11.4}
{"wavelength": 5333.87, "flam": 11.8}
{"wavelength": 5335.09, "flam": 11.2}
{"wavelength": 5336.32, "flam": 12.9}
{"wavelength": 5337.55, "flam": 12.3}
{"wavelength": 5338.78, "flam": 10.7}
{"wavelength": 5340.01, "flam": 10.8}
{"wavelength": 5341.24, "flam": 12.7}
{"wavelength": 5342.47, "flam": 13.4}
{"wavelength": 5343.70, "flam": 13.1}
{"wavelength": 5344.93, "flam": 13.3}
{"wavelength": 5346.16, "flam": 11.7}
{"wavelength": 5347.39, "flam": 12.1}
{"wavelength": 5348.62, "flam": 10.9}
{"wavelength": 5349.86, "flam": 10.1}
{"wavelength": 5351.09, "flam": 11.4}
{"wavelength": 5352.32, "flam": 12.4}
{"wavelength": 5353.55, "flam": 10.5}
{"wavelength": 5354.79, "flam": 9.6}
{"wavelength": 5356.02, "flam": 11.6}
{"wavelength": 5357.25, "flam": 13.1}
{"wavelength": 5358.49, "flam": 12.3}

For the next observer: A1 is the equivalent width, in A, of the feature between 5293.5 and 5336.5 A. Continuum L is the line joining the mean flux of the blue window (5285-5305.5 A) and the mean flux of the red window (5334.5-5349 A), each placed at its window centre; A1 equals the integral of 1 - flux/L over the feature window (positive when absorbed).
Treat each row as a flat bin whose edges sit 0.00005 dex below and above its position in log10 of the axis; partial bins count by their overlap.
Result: 0.9 A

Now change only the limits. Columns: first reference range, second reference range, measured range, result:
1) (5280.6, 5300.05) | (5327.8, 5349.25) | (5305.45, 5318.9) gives -0.4 A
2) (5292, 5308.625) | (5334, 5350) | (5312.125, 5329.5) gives -0.6 A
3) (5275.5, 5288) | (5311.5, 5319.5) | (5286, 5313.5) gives 1.0 A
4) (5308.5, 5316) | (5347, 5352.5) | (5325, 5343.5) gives 0.3 A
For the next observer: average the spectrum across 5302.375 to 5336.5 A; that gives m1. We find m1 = 11.9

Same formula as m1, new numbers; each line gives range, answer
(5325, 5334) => 11.4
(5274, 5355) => 11.8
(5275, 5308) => 11.7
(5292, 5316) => 12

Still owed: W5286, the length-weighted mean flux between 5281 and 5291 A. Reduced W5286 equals 12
